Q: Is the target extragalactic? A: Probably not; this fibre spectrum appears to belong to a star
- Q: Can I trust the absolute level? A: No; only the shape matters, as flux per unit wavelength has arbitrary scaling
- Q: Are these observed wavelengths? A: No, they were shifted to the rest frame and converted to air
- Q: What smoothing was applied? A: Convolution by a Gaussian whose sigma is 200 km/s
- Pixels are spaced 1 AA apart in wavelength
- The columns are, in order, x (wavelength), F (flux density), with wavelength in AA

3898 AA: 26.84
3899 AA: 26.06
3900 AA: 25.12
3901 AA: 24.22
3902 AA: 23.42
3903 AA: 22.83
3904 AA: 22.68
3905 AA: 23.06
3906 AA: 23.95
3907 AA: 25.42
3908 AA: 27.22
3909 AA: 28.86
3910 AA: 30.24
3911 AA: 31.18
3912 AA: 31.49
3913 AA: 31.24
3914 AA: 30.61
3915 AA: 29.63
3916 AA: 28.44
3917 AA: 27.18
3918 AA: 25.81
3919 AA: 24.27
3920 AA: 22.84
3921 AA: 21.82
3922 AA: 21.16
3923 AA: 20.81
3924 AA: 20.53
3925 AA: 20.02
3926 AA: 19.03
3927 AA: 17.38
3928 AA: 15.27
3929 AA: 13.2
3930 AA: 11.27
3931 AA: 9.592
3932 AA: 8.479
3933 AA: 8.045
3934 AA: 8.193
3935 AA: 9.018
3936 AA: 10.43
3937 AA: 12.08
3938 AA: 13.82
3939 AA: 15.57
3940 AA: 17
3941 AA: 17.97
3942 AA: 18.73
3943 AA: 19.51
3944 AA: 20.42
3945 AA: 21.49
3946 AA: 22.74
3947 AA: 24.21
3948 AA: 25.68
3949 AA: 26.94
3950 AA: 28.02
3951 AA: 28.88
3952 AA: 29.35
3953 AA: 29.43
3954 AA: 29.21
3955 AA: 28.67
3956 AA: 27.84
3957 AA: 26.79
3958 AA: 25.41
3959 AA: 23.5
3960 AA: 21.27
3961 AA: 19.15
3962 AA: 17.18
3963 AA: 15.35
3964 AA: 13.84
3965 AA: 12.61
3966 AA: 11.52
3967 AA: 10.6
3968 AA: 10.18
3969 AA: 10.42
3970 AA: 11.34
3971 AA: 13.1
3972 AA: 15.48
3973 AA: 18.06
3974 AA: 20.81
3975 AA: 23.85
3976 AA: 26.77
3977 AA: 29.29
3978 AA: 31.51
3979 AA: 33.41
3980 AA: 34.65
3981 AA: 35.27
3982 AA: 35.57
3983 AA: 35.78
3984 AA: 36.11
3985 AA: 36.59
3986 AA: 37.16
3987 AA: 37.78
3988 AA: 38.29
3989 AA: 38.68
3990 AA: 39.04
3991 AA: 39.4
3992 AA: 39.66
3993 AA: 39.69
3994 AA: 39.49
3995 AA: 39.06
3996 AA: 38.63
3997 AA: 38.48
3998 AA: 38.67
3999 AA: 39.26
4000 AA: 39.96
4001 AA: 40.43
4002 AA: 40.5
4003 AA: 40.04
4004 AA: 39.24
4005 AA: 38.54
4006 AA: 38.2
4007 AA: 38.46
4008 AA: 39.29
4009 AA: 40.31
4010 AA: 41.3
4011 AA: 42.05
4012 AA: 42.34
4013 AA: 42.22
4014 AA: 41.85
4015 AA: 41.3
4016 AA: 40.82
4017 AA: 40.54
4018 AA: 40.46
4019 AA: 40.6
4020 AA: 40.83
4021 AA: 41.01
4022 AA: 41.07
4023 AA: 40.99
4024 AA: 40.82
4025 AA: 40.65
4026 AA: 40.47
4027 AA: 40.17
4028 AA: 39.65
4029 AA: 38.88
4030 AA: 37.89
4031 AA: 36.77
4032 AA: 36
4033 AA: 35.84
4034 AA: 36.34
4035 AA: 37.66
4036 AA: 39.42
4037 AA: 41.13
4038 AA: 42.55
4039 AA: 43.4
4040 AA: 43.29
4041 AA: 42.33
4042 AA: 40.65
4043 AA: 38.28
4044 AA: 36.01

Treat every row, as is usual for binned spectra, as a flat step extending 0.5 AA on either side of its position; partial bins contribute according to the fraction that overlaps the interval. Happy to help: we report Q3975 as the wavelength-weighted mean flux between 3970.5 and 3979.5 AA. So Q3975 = 23.6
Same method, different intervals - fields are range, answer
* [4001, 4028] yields 40.5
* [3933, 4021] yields 29.1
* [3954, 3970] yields 18.4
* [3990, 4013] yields 39.7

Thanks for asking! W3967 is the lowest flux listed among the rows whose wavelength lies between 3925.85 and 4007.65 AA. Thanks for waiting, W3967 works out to 8.045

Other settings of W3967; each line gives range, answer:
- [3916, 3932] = 8.479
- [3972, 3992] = 15.48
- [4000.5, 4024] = 38.2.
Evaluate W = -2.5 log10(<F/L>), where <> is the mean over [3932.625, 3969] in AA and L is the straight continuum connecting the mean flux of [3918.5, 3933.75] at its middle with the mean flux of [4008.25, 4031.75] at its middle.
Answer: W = 0.18 mag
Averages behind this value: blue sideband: 16.8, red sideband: 40.5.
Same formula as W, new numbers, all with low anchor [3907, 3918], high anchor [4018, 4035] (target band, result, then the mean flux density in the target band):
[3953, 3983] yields 0.47 mag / 22.2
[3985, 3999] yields -0.07 mag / 38.7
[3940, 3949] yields 0.44 mag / 21.4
